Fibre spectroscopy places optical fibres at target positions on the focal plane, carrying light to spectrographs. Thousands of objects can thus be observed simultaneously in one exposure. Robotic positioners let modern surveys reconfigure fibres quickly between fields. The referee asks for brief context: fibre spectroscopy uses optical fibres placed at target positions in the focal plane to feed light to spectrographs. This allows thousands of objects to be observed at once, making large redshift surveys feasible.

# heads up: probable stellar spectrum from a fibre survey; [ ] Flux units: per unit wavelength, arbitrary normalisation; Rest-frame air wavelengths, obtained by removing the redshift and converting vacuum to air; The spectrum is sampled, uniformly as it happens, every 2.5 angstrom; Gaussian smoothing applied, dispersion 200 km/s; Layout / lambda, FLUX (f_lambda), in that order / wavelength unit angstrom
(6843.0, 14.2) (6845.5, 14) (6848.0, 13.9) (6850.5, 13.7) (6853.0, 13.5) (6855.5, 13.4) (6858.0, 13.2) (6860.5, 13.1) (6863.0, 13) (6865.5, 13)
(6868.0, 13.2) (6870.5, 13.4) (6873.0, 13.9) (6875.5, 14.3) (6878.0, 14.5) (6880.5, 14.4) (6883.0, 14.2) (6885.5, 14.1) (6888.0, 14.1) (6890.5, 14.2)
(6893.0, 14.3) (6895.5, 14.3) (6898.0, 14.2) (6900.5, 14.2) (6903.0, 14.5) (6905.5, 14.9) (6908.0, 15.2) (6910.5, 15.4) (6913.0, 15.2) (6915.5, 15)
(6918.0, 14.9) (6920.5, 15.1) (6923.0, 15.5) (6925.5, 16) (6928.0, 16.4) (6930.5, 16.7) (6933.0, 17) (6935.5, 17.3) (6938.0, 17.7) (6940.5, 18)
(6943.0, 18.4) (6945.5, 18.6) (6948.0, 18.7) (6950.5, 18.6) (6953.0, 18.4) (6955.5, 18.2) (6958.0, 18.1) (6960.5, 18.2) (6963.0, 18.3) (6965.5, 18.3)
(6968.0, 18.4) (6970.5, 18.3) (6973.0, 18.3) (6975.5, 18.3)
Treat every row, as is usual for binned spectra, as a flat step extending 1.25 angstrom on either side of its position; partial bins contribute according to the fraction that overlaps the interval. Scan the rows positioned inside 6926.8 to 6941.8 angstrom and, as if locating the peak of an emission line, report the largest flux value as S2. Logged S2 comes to 18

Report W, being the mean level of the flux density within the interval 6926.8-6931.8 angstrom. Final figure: 16.6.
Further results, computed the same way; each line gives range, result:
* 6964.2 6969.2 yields 18.3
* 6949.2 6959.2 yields 18.3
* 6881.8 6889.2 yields 14.1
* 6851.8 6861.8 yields 13.3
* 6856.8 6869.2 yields 13.1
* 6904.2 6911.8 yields 15.2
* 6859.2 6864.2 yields 13.1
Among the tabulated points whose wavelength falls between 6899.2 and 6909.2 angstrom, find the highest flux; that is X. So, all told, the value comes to 15.2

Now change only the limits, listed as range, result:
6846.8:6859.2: 13.9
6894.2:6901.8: 14.3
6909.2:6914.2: 15.4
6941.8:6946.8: 18.6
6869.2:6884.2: 14.5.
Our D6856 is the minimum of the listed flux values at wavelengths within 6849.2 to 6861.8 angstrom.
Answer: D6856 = 13.1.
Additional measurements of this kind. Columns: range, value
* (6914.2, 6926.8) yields 14.9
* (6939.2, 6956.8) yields 18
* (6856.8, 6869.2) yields 13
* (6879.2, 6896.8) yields 14.1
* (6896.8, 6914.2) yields 14.2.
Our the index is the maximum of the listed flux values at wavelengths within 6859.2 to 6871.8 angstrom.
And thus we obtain 13.4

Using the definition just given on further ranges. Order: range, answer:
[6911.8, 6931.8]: 16.7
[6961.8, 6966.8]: 18.3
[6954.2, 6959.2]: 18.2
